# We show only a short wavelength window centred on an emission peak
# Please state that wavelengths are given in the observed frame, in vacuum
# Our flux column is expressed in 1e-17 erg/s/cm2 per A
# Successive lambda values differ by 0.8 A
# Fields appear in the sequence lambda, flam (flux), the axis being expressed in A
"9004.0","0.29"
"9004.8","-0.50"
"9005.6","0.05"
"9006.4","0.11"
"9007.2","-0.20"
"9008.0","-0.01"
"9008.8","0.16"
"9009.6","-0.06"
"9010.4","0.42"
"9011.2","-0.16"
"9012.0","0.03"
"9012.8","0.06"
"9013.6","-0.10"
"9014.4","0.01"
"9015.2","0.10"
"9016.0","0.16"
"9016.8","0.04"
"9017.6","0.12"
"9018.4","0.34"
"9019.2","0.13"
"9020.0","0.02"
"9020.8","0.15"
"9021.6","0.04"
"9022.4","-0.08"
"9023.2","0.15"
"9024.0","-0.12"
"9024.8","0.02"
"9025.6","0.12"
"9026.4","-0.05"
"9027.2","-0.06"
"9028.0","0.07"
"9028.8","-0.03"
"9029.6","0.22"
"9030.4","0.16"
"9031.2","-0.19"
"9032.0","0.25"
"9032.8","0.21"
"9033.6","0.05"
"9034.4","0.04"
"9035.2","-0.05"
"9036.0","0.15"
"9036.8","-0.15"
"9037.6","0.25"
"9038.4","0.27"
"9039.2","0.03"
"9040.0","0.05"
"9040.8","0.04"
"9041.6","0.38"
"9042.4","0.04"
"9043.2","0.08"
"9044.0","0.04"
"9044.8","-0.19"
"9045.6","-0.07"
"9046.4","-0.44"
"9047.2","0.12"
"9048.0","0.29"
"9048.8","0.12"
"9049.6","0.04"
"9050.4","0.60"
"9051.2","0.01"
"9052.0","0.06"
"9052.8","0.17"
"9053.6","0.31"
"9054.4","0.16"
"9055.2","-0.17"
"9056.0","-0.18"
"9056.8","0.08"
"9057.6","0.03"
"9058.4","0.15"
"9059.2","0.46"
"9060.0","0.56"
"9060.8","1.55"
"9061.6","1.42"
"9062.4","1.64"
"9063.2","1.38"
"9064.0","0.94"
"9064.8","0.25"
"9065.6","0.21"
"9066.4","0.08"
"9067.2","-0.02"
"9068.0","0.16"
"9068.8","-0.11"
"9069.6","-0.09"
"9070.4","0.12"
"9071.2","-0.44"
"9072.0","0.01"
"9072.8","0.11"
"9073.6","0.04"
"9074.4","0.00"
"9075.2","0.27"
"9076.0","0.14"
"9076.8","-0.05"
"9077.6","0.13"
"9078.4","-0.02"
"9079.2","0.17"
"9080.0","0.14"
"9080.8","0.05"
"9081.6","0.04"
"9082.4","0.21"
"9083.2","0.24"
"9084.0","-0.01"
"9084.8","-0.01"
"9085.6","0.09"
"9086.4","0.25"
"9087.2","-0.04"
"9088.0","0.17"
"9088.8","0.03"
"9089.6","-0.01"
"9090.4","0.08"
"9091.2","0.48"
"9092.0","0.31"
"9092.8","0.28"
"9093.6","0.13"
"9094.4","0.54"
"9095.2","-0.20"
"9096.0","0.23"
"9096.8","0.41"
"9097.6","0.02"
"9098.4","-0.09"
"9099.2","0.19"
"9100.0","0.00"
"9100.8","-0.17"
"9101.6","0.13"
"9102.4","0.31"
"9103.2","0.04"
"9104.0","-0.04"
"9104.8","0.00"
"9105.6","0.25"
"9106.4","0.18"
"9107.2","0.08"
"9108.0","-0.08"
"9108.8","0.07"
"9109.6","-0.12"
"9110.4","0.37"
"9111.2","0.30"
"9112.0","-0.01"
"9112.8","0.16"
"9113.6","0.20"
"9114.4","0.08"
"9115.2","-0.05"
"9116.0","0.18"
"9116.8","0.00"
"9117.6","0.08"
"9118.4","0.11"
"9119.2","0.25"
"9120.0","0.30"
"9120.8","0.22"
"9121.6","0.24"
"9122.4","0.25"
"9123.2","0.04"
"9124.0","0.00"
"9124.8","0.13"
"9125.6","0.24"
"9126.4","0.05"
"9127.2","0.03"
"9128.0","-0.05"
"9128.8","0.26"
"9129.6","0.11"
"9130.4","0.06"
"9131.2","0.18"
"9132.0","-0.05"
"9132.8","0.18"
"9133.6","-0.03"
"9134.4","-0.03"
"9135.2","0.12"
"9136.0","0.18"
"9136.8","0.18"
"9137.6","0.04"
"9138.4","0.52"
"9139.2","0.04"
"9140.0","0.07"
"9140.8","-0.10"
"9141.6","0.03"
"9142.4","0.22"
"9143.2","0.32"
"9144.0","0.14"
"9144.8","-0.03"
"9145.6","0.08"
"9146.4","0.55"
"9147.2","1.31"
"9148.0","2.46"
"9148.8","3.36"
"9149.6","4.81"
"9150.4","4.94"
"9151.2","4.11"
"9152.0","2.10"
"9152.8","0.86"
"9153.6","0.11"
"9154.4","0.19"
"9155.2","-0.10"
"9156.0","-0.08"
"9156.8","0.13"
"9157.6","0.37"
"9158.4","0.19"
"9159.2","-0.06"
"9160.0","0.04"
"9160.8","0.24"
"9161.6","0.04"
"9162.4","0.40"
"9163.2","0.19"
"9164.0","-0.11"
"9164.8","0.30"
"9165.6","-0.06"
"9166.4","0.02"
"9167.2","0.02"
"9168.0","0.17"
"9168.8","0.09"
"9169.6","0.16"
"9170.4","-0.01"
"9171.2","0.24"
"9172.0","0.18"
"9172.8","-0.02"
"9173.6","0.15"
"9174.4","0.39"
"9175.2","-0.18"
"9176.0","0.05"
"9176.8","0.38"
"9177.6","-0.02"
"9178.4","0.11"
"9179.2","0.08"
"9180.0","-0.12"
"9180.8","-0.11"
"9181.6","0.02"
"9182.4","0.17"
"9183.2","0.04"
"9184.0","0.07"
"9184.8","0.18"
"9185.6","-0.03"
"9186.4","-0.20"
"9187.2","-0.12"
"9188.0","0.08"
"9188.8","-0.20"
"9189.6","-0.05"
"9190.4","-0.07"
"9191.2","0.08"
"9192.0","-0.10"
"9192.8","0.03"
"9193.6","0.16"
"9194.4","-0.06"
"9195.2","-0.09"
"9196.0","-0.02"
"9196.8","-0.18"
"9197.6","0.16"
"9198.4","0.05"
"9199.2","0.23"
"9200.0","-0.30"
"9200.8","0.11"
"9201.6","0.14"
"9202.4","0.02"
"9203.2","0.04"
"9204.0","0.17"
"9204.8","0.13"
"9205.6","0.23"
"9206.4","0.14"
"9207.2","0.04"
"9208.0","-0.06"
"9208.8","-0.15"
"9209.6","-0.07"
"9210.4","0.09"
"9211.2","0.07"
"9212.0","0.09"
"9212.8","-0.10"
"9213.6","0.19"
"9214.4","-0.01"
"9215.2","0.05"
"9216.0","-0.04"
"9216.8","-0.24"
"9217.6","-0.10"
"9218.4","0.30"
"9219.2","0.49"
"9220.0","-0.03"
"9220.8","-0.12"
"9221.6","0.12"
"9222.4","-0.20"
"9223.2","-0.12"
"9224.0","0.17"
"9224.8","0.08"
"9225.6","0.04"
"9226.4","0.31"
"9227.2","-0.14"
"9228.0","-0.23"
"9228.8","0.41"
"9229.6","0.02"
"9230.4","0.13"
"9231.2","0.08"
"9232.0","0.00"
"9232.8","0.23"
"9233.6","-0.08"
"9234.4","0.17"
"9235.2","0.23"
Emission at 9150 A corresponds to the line [O III]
